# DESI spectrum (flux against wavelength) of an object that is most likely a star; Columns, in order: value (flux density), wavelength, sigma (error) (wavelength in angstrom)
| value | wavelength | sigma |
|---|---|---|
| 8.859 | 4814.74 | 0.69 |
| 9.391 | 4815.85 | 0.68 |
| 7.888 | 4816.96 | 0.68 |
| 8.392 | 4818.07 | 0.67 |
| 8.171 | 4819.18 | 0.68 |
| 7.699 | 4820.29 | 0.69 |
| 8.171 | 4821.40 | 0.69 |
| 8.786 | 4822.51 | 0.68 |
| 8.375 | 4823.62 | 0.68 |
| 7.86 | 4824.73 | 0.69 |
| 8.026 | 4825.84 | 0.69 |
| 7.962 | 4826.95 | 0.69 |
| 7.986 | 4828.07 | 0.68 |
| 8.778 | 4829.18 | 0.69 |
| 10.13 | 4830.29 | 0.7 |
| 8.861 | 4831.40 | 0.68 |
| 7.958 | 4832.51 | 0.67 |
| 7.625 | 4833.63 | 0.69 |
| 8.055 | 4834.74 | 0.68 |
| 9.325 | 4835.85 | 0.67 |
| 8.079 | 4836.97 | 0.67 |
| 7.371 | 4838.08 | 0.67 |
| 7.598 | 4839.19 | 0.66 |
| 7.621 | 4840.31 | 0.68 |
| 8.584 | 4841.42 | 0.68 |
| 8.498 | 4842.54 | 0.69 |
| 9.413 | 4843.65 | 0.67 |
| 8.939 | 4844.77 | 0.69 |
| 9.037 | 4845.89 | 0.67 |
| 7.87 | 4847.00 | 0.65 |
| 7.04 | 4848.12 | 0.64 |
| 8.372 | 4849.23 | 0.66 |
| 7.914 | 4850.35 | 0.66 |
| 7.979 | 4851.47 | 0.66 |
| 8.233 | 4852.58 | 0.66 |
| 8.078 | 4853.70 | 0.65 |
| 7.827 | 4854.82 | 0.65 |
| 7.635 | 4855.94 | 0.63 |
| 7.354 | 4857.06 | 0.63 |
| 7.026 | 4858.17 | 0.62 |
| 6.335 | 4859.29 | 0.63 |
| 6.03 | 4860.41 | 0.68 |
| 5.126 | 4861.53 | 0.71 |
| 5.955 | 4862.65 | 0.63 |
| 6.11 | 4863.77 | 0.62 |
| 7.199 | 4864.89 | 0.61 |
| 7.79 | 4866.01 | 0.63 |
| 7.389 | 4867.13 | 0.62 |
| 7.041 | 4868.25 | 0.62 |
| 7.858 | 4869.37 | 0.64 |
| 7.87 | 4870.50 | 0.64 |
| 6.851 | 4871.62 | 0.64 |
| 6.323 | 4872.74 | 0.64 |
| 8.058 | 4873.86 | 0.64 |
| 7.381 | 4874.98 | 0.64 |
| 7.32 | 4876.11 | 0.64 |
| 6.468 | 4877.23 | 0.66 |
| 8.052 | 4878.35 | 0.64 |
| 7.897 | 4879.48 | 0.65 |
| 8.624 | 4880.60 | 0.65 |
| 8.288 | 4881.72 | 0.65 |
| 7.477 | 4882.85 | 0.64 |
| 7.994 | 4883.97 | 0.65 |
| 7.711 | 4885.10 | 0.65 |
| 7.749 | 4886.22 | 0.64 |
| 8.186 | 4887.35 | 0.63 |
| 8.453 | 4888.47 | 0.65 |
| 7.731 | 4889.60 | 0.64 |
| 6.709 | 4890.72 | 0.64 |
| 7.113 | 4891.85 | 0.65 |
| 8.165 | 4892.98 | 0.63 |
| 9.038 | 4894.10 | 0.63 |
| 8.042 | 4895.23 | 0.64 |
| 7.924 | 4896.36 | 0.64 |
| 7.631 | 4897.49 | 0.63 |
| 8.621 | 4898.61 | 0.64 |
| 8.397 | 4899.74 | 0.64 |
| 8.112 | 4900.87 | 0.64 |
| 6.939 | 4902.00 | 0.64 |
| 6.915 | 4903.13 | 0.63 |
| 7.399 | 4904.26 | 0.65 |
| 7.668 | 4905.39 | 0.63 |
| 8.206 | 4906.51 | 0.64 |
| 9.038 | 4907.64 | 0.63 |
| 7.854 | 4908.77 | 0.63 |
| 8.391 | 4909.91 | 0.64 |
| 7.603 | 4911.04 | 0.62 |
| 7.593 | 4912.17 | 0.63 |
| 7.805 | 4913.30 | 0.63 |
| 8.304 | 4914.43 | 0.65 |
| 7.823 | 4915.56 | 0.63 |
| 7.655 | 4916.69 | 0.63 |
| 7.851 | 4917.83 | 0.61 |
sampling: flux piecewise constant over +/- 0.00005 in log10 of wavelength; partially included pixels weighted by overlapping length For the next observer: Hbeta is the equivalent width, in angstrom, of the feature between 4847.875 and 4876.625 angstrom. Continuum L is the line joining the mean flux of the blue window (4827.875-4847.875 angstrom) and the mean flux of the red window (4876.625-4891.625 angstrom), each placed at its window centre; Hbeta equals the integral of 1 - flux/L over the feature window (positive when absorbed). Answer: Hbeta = 3.0 angstrom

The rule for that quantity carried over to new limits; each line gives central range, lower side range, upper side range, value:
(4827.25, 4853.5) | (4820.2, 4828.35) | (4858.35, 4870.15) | -2.6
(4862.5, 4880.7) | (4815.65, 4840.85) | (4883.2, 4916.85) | 1.7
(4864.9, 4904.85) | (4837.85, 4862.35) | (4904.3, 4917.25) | 0.9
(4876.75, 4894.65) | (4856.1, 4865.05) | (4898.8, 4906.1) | -1.8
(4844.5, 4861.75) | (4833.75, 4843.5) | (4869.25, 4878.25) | 0.5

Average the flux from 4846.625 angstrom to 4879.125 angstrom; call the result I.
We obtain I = 7.26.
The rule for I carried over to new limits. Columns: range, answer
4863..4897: 7.62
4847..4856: 7.89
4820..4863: 7.95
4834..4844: 8.25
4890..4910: 7.88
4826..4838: 8.42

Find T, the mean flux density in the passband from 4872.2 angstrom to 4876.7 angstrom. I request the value 7.27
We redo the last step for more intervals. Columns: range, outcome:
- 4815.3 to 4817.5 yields 8.64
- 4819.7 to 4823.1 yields 8.22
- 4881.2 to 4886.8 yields 7.83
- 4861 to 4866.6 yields 6.45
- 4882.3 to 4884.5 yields 7.75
